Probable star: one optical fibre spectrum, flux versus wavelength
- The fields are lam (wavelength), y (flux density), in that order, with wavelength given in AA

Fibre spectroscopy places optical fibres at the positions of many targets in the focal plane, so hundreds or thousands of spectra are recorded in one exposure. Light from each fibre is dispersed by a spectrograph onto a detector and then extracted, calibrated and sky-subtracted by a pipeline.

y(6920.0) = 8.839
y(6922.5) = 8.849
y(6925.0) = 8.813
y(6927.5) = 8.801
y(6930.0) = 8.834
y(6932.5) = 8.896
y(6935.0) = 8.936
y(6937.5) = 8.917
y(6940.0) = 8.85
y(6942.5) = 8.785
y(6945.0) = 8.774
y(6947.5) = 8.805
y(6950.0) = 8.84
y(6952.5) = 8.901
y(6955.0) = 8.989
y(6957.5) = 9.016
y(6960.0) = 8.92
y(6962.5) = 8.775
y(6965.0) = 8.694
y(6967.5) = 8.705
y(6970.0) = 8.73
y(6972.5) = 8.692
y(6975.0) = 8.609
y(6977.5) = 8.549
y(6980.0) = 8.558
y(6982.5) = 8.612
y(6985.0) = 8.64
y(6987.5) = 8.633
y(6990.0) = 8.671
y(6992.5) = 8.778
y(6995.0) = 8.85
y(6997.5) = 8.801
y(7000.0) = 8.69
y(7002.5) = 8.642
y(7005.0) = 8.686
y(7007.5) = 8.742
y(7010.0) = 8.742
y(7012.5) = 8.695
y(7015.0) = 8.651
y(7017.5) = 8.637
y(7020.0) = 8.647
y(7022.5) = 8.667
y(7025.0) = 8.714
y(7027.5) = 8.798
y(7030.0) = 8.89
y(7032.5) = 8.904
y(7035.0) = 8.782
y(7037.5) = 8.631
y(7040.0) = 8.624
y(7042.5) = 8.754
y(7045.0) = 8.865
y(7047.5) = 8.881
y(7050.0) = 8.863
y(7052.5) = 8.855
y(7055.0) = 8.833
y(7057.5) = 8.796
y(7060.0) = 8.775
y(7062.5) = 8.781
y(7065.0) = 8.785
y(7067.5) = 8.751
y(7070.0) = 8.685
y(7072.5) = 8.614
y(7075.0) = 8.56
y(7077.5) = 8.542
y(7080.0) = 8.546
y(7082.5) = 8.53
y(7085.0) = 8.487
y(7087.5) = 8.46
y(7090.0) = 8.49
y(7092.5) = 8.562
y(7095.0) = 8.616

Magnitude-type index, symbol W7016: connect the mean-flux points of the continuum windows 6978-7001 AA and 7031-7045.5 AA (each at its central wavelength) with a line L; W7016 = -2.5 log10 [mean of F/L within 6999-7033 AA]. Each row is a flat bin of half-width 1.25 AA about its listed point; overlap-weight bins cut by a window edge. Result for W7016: 0.00 mag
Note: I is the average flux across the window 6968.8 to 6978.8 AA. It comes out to 8.64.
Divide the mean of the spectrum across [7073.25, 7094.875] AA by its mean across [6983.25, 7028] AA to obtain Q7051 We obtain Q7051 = 0.98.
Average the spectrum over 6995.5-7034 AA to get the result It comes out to 8.73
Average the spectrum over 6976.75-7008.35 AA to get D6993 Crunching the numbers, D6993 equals 8.68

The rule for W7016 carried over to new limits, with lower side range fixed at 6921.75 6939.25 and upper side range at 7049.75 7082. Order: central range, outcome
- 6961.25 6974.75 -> 0.014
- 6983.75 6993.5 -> 0.015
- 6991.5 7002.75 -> 0.003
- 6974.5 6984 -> 0.028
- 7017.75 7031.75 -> 0.002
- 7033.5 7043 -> 0.006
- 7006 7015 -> 0.007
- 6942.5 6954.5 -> 0.001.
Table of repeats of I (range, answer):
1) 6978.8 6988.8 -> 8.61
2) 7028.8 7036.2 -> 8.86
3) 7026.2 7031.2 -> 8.84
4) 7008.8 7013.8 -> 8.72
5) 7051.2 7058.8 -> 8.83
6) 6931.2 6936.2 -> 8.91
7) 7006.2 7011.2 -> 8.74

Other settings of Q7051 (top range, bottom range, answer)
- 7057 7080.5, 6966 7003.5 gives 1.00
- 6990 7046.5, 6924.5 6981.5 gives 0.99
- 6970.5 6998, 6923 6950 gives 0.98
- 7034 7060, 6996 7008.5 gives 1.01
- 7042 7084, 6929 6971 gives 0.99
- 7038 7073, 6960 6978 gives 1.01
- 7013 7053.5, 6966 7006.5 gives 1.01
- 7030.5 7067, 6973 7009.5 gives 1.01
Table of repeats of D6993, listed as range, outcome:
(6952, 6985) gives 8.74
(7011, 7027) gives 8.68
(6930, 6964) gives 8.87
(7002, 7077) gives 8.74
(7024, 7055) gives 8.8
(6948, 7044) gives 8.73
